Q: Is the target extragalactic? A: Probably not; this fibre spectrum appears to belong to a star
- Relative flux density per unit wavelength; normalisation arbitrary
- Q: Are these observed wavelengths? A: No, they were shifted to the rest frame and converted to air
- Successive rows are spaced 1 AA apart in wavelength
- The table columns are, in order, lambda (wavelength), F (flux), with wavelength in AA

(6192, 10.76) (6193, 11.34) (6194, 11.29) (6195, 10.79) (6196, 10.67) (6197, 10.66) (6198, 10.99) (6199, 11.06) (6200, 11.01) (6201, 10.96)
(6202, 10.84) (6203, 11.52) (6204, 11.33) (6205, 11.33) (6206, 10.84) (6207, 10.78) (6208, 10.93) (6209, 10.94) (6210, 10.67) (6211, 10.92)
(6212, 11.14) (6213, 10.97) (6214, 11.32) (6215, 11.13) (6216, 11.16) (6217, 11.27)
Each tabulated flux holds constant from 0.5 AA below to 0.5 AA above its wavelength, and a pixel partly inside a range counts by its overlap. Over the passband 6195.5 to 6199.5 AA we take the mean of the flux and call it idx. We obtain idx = 10.8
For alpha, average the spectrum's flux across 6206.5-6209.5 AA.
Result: 10.9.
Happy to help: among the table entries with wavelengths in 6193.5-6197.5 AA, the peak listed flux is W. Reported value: 11.29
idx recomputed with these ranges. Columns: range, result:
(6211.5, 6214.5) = 11.1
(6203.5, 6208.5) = 11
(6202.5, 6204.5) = 11.4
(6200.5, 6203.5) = 11.1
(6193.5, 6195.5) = 11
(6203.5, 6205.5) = 11.3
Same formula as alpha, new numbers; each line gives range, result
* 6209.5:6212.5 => 10.9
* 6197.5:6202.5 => 11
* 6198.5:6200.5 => 11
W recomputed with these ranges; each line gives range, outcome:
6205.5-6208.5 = 10.93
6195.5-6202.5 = 11.06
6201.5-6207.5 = 11.52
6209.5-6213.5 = 11.14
